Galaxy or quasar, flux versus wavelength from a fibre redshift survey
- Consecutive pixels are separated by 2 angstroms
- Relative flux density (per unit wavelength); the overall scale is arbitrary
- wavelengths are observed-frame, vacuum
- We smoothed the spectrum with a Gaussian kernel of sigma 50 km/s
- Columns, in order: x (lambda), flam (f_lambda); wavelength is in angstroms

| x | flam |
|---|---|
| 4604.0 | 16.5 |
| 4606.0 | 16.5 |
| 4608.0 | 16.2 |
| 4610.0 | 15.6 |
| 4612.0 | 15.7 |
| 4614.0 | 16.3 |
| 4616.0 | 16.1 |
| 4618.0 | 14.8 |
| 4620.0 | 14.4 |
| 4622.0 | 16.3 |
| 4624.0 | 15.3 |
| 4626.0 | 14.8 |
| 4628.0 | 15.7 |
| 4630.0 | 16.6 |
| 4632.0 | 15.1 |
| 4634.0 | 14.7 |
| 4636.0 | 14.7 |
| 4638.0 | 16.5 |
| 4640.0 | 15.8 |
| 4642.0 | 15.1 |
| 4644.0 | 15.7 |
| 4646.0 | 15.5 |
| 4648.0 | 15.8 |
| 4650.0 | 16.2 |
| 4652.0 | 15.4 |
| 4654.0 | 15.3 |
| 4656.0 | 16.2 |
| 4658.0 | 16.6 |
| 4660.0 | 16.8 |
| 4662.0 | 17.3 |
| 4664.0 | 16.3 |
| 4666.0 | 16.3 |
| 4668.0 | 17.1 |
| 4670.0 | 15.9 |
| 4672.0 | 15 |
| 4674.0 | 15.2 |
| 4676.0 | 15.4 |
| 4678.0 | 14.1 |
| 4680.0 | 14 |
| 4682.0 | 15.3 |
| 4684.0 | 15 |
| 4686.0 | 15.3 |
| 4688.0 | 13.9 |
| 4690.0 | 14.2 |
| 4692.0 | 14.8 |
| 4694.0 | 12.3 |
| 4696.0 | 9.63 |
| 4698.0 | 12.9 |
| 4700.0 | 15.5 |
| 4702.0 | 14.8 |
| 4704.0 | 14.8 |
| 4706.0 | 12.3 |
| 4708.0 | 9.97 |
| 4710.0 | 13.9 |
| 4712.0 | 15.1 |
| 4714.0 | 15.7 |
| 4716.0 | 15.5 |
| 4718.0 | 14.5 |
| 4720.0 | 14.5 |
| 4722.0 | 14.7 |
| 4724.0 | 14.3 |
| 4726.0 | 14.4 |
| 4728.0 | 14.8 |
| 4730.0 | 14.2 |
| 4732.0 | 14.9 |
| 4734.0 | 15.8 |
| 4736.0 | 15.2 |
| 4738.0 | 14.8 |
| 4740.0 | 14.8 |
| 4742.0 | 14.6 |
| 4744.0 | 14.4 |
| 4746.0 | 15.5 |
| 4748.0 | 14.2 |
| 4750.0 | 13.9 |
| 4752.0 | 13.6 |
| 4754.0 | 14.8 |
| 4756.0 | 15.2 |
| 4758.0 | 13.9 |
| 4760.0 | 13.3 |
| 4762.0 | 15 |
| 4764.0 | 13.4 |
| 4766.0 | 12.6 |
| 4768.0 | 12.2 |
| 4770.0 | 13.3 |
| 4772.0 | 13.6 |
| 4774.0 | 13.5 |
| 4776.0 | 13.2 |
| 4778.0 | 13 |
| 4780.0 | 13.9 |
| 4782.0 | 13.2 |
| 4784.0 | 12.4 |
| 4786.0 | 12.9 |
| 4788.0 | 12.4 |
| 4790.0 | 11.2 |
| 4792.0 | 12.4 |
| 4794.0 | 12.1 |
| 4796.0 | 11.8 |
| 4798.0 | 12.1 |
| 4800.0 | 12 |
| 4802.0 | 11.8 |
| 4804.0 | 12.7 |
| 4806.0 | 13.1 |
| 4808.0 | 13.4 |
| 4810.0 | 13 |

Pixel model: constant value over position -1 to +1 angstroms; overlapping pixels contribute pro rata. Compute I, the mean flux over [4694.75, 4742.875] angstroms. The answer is 14.2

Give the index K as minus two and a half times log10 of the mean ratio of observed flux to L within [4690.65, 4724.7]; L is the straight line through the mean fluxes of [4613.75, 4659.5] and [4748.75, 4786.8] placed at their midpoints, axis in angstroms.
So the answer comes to 0.05 mag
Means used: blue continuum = 15.6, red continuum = 13.5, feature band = 13.8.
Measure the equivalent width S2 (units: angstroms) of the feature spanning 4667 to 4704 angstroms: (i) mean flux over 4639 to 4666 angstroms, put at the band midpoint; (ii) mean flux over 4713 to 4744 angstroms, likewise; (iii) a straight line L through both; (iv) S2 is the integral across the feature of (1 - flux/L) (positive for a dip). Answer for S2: 2.5 angstroms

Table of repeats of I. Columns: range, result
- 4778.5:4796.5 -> 12.5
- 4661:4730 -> 14.5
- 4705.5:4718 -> 13.9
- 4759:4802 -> 12.8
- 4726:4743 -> 14.9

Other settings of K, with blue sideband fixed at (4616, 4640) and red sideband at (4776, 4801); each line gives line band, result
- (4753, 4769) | -0.07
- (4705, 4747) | -0.07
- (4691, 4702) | 0.08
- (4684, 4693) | -0.02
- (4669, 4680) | -0.03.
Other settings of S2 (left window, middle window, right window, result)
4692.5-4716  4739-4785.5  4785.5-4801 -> -4.5 angstroms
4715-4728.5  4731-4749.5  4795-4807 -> -1.0 angstroms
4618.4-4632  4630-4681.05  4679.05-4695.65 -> -3.0 angstroms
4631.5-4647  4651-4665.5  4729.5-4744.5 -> -0.9 angstroms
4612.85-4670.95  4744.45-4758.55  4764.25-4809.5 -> -1.1 angstroms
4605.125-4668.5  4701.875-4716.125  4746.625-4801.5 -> 0.5 angstroms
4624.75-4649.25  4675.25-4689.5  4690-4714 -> -0.7 angstroms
